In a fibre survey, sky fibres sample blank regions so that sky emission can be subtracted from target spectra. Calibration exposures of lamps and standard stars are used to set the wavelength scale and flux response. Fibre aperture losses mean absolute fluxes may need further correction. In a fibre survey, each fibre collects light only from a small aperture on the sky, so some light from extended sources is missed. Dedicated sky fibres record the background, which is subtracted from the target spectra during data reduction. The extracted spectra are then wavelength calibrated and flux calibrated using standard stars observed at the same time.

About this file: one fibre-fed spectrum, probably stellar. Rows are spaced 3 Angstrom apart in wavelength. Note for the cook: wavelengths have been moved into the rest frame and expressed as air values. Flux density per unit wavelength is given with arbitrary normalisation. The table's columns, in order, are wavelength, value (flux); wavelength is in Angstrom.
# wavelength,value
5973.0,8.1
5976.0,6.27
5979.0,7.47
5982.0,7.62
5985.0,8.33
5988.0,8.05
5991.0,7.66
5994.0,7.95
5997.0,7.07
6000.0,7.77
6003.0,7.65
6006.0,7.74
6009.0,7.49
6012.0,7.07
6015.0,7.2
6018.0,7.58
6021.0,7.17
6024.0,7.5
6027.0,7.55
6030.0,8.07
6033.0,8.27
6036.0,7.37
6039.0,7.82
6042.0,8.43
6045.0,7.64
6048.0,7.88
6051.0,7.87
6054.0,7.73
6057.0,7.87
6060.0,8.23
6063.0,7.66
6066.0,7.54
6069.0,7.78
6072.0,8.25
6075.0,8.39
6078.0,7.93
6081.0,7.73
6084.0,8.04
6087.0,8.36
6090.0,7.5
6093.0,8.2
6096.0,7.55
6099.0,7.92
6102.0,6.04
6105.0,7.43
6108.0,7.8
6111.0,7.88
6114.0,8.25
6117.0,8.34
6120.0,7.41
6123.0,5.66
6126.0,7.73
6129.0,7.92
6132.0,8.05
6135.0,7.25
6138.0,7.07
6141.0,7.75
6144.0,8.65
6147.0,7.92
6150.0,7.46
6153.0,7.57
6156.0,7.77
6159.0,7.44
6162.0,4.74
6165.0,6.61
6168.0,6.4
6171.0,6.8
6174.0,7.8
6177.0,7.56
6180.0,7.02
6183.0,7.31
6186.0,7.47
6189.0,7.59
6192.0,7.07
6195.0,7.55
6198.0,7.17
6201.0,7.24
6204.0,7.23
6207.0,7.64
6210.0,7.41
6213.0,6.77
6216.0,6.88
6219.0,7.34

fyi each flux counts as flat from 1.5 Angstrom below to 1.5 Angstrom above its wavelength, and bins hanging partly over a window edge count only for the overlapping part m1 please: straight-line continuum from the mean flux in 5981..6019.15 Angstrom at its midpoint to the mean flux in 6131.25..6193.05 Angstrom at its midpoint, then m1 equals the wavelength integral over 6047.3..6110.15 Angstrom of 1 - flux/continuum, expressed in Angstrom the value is -2.76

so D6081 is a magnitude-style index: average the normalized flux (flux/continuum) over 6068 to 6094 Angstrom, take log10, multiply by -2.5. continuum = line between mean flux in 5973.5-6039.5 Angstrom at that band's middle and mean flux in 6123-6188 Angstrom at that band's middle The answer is -0.08 mag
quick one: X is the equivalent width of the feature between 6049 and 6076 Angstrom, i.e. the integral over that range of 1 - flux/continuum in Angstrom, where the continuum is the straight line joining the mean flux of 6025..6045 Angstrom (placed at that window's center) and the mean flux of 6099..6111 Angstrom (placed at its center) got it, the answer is -0.9 Angstrom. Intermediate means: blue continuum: 7.89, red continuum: 7.29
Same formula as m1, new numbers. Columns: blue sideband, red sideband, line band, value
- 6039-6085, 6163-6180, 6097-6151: -1.5 Angstrom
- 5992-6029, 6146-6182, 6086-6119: -2.2 Angstrom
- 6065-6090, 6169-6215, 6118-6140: 1.0 Angstrom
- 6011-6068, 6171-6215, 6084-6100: -0.7 Angstrom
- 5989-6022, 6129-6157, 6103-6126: 0.5 Angstrom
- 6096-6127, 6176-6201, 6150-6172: 1.7 Angstrom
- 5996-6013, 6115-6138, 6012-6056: -1.3 Angstrom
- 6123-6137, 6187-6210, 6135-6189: 1.2 Angstrom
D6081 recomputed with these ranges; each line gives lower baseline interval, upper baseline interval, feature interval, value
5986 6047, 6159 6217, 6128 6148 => -0.079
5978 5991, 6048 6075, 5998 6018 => 0.055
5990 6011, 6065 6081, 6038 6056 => -0.008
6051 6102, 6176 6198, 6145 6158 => -0.028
